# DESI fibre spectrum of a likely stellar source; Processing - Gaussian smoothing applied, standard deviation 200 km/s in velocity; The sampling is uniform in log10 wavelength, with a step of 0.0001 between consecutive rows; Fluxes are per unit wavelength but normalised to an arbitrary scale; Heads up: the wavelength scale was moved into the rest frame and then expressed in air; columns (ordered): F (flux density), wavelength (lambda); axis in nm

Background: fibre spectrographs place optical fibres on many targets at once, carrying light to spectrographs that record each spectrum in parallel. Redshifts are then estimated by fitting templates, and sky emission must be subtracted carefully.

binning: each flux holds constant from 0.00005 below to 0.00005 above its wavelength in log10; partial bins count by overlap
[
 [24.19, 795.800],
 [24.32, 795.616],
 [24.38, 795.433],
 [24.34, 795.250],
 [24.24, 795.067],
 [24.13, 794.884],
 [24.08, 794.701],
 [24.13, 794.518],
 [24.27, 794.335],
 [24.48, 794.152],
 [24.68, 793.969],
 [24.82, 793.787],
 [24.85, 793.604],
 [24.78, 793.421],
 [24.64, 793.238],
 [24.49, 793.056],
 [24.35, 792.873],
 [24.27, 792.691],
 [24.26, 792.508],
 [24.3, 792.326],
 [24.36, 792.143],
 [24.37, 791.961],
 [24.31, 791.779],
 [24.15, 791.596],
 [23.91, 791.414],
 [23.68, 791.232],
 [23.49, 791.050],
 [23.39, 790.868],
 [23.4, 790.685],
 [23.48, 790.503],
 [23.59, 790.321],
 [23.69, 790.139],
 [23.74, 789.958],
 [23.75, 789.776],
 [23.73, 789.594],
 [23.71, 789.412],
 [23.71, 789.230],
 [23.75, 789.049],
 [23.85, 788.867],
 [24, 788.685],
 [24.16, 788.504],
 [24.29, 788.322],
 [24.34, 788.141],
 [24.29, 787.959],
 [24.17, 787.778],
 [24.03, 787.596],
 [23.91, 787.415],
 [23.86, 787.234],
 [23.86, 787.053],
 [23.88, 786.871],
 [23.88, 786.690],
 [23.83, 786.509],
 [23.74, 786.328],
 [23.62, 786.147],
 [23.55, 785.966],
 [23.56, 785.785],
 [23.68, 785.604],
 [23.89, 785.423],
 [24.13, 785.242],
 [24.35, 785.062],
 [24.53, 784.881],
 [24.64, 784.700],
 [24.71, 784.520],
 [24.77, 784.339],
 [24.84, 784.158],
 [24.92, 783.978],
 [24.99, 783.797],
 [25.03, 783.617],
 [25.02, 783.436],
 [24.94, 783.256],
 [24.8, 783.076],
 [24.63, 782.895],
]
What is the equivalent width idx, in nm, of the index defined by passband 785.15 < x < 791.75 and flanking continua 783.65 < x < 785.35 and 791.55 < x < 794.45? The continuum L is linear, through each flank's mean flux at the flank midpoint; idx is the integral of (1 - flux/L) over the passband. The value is 0.20 nm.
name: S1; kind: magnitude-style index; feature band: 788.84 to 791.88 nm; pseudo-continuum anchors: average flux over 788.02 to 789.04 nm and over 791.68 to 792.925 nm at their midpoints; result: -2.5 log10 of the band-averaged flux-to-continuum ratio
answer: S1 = 0.02 mag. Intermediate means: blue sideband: 24.1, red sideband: 24.3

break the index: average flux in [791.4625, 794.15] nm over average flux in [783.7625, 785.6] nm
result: 1.00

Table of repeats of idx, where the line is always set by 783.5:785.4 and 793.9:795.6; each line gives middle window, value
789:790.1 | 0.03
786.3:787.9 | 0.04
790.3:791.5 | 0.04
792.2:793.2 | 0.00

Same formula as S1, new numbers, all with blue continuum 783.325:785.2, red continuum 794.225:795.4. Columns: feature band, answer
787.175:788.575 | 0.02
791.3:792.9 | 0.00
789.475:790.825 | 0.04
